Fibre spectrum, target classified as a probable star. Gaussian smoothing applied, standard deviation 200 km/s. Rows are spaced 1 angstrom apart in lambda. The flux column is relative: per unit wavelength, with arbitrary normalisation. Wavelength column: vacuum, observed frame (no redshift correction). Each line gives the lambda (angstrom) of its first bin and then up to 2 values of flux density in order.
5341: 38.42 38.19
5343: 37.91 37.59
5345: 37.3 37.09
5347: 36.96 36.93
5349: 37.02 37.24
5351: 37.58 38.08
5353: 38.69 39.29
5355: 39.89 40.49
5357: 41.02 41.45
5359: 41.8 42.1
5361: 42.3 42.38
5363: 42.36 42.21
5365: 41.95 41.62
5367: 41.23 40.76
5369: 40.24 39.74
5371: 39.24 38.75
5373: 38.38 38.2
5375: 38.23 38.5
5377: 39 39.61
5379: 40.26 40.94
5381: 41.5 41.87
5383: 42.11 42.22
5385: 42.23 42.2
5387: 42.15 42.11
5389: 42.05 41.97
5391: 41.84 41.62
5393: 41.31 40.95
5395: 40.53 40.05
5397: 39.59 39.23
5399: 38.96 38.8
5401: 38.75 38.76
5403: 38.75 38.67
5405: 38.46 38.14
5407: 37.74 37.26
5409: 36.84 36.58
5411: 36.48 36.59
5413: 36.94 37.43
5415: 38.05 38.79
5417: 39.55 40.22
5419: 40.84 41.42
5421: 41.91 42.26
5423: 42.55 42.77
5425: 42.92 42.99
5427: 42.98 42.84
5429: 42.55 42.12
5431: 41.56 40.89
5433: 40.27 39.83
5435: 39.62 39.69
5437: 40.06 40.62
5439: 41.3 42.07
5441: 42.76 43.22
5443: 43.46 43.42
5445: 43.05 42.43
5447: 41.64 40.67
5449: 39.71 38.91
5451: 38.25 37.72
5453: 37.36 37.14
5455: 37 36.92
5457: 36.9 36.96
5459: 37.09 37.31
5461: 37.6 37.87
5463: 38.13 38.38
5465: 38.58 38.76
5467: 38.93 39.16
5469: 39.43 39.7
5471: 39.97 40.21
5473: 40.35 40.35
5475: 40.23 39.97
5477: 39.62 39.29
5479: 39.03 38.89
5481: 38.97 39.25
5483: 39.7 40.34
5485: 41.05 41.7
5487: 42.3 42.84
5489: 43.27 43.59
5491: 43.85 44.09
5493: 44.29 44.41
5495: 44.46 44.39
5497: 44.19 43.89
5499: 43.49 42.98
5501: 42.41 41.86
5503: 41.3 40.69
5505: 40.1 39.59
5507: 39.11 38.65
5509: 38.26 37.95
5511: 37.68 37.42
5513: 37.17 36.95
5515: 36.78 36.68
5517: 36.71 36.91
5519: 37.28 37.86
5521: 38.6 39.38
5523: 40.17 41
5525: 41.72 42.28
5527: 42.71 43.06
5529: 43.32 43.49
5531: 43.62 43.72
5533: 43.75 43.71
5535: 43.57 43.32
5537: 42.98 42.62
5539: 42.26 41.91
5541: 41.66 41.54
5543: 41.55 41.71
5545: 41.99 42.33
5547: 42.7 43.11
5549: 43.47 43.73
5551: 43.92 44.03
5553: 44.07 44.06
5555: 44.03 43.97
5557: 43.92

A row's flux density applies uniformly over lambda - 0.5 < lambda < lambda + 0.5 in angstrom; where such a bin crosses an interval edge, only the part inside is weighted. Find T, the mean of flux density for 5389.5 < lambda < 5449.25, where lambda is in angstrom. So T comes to 40.4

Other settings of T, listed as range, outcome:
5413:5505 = 40.7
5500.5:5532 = 39.8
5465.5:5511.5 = 41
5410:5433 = 40.6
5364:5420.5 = 39.8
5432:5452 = 41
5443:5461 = 39.1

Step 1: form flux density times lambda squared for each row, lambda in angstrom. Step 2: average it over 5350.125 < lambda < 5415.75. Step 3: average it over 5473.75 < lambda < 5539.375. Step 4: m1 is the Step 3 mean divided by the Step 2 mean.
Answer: 1.08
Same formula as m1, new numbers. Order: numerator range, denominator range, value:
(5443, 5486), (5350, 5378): 1.02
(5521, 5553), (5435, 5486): 1.10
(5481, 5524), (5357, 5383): 1.05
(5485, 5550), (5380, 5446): 1.06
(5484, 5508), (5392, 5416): 1.14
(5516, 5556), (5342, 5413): 1.12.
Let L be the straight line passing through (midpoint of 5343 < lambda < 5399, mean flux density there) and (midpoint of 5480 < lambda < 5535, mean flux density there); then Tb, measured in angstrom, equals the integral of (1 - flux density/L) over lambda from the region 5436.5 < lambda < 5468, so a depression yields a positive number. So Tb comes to 0.9 angstrom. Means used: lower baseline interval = 40.2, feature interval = 39.5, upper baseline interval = 41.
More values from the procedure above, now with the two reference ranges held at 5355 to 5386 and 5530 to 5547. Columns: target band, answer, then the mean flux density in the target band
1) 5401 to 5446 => 1.1 angstrom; 40.4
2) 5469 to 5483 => 0.8 angstrom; 39.7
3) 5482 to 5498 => -0.3 angstrom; 42.9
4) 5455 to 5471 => 1.4 angstrom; 38.1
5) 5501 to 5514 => 1.0 angstrom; 39.2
